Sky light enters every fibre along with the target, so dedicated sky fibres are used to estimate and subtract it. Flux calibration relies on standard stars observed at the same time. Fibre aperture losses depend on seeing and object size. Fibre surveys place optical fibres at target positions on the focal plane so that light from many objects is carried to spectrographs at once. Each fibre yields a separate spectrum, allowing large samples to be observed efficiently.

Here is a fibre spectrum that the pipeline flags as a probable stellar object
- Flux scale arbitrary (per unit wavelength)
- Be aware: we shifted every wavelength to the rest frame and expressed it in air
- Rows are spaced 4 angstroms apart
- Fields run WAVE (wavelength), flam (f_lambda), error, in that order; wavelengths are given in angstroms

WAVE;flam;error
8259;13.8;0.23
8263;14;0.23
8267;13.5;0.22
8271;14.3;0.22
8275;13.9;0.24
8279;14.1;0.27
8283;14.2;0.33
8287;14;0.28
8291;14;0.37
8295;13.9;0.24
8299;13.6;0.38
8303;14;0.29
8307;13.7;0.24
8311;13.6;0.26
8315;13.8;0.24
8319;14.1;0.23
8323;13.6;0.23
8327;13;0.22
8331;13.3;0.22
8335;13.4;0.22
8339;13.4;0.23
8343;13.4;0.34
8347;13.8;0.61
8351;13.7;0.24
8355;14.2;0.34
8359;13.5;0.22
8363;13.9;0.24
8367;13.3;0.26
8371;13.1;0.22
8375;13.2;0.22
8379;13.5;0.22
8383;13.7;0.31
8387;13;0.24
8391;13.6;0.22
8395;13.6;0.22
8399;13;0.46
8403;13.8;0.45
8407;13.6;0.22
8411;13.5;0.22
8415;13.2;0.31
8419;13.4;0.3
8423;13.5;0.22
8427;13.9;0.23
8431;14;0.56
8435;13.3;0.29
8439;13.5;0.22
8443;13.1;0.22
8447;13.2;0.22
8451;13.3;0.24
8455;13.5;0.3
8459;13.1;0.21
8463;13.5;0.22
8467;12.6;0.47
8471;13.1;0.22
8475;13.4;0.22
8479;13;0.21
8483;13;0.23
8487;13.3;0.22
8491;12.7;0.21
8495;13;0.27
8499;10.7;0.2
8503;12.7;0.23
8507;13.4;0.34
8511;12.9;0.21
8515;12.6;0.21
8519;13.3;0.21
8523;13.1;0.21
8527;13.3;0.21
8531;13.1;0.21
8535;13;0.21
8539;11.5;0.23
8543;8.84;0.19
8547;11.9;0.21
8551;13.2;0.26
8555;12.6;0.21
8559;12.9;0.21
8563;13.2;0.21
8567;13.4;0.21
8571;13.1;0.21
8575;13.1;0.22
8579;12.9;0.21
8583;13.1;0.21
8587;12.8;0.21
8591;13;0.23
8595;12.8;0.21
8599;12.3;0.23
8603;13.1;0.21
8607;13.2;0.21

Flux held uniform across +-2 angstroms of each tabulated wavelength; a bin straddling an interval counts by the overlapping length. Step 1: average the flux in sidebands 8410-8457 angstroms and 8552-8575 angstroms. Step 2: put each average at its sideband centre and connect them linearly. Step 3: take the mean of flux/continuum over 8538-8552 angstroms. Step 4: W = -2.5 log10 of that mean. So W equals 0.17 mag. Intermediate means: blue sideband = 13.4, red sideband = 13.1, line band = 11.2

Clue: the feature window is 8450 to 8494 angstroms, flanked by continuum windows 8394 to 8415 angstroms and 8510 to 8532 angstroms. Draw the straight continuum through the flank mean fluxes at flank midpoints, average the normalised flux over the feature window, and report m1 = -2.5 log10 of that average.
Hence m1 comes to 0.01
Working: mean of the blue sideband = 13.5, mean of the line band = 13.1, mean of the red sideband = 13.1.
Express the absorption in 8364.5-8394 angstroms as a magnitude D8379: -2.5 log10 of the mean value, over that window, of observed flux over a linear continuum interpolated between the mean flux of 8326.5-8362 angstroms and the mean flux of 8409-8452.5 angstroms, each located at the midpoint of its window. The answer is 0.01 mag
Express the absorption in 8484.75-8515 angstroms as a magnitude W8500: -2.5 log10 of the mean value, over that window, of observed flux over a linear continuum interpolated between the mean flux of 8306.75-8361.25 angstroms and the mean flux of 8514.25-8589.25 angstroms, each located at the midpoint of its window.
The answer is 0.02 mag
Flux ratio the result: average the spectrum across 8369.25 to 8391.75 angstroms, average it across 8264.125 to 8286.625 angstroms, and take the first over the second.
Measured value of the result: 0.95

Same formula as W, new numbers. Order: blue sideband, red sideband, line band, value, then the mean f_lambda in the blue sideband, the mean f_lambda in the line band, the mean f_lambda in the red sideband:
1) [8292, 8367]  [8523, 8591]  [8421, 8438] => -0.04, 13.7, 13.7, 12.6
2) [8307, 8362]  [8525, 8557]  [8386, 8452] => -0.04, 13.6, 13.5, 12.2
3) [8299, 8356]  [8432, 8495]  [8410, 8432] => -0.02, 13.6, 13.6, 13.2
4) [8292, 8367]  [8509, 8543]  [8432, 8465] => -0.03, 13.7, 13.3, 12.6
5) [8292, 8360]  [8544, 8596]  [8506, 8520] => 0.00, 13.7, 13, 12.8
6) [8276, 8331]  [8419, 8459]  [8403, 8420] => 0.00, 13.8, 13.5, 13.5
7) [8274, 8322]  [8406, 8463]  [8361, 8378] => 0.02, 13.9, 13.4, 13.4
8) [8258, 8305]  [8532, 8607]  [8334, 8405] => 0.00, 13.9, 13.5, 12.6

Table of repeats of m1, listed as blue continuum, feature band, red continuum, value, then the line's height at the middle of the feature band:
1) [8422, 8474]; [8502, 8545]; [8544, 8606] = 0.04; 13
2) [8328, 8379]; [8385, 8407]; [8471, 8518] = -0.01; 13.3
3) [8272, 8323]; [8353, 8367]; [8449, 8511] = -0.02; 13.6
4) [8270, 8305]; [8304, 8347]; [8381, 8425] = 0.02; 13.8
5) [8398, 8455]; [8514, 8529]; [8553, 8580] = 0.01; 13.2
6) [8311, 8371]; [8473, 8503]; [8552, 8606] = 0.04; 13.2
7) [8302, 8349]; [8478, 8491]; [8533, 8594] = -0.01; 12.9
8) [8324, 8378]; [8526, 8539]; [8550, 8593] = 0.02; 13.1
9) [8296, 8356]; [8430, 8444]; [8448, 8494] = -0.02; 13.3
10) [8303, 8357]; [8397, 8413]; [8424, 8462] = 0.00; 13.5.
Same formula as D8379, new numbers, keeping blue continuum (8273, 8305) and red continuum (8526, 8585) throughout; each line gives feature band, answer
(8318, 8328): 0.017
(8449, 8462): -0.017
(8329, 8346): 0.025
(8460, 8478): -0.008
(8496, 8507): 0.065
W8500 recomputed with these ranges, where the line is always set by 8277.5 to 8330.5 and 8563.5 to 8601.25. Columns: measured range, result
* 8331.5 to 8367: 0.003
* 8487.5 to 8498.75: 0.055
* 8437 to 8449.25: 0.009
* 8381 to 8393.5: 0.009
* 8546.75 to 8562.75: 0.021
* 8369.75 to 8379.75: 0.027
